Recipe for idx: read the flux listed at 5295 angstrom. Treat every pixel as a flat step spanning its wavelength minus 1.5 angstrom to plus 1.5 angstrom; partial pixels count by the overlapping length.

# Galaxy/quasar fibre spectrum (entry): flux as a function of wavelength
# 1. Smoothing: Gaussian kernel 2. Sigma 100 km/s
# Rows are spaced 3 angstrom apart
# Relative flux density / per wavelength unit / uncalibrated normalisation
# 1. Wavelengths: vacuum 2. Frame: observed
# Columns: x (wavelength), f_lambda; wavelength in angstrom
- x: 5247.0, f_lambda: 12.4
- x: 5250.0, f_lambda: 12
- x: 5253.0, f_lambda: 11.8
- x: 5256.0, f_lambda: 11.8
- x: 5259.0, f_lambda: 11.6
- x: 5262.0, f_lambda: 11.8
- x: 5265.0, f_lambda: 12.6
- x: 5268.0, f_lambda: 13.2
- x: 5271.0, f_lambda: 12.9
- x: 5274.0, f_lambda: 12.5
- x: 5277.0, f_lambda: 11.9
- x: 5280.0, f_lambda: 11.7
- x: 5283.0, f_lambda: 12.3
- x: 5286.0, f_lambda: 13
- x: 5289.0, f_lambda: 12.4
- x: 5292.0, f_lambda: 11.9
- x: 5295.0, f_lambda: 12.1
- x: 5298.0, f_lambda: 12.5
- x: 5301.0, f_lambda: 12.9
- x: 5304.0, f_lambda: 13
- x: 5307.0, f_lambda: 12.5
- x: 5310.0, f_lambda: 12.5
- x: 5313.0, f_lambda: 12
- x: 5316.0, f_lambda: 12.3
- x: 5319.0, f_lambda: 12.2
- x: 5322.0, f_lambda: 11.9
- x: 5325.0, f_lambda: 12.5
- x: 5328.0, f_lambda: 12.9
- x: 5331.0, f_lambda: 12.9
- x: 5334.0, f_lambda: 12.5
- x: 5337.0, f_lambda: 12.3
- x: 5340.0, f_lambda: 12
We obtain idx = 12.1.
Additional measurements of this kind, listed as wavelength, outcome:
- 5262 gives 11.8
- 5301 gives 12.9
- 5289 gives 12.4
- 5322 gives 11.9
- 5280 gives 11.7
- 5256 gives 11.8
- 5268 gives 13.2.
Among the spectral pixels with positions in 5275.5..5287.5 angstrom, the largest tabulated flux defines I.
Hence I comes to 13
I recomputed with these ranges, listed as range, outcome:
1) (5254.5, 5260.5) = 11.8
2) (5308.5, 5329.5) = 12.9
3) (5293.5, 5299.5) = 12.5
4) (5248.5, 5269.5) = 13.2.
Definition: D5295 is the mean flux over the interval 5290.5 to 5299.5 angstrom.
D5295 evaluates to 12.2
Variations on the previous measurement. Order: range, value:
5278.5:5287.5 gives 12.3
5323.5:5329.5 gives 12.7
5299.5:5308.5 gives 12.8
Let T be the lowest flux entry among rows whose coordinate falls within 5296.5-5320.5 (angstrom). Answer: 12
